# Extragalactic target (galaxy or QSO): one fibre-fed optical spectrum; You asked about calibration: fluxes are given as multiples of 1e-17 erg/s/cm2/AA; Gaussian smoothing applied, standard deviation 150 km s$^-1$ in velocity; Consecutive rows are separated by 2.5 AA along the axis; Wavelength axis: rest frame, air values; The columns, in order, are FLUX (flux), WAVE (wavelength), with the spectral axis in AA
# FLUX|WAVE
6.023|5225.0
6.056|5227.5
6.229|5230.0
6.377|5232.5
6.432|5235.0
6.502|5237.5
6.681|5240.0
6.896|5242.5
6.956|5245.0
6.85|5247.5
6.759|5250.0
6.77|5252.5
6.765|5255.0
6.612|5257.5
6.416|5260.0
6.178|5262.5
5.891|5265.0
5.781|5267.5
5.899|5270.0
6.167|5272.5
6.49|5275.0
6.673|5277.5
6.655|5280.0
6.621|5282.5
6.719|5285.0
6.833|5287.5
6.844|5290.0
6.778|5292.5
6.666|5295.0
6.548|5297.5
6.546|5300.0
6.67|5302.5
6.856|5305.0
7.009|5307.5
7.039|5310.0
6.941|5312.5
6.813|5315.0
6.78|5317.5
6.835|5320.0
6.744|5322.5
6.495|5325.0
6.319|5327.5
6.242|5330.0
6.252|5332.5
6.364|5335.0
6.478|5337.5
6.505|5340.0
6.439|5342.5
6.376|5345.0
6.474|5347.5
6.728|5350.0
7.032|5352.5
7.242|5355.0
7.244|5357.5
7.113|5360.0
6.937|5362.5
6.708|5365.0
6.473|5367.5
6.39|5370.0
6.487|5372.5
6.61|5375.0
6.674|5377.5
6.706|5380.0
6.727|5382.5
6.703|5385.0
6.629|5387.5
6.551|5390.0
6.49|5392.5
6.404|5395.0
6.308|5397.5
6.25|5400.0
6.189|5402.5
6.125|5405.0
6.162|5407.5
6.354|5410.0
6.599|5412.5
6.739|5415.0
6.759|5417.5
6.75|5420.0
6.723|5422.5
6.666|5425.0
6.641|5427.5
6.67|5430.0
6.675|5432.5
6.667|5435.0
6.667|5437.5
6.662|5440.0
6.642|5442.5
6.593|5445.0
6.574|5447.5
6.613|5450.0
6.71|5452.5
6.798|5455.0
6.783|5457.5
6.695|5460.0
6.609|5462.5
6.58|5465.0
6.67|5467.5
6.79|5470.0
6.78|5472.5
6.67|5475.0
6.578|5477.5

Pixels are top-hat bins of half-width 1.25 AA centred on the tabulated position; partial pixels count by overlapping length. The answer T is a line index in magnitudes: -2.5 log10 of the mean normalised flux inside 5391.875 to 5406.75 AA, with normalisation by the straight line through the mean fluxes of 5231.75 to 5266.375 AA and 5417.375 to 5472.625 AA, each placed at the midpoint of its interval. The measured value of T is 0.06 mag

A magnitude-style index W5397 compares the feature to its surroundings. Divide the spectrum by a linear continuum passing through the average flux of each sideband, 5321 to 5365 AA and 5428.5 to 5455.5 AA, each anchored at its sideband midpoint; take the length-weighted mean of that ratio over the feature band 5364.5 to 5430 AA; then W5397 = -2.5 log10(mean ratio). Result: 0.02 mag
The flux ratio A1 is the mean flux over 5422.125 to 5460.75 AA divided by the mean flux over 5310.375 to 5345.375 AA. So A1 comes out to 1.0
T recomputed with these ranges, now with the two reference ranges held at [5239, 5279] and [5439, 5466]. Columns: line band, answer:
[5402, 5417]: 0.04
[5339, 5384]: -0.02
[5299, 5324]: -0.05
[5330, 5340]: 0.03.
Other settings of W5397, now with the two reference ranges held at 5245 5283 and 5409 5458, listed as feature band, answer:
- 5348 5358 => -0.07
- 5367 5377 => 0.01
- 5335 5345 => 0.02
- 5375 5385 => -0.02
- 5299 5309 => -0.05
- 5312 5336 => -0.01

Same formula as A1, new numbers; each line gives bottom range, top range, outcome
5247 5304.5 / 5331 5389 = 1.02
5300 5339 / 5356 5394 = 1.01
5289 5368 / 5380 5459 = 0.98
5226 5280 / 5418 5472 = 1.04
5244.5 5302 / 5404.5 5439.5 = 1.01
